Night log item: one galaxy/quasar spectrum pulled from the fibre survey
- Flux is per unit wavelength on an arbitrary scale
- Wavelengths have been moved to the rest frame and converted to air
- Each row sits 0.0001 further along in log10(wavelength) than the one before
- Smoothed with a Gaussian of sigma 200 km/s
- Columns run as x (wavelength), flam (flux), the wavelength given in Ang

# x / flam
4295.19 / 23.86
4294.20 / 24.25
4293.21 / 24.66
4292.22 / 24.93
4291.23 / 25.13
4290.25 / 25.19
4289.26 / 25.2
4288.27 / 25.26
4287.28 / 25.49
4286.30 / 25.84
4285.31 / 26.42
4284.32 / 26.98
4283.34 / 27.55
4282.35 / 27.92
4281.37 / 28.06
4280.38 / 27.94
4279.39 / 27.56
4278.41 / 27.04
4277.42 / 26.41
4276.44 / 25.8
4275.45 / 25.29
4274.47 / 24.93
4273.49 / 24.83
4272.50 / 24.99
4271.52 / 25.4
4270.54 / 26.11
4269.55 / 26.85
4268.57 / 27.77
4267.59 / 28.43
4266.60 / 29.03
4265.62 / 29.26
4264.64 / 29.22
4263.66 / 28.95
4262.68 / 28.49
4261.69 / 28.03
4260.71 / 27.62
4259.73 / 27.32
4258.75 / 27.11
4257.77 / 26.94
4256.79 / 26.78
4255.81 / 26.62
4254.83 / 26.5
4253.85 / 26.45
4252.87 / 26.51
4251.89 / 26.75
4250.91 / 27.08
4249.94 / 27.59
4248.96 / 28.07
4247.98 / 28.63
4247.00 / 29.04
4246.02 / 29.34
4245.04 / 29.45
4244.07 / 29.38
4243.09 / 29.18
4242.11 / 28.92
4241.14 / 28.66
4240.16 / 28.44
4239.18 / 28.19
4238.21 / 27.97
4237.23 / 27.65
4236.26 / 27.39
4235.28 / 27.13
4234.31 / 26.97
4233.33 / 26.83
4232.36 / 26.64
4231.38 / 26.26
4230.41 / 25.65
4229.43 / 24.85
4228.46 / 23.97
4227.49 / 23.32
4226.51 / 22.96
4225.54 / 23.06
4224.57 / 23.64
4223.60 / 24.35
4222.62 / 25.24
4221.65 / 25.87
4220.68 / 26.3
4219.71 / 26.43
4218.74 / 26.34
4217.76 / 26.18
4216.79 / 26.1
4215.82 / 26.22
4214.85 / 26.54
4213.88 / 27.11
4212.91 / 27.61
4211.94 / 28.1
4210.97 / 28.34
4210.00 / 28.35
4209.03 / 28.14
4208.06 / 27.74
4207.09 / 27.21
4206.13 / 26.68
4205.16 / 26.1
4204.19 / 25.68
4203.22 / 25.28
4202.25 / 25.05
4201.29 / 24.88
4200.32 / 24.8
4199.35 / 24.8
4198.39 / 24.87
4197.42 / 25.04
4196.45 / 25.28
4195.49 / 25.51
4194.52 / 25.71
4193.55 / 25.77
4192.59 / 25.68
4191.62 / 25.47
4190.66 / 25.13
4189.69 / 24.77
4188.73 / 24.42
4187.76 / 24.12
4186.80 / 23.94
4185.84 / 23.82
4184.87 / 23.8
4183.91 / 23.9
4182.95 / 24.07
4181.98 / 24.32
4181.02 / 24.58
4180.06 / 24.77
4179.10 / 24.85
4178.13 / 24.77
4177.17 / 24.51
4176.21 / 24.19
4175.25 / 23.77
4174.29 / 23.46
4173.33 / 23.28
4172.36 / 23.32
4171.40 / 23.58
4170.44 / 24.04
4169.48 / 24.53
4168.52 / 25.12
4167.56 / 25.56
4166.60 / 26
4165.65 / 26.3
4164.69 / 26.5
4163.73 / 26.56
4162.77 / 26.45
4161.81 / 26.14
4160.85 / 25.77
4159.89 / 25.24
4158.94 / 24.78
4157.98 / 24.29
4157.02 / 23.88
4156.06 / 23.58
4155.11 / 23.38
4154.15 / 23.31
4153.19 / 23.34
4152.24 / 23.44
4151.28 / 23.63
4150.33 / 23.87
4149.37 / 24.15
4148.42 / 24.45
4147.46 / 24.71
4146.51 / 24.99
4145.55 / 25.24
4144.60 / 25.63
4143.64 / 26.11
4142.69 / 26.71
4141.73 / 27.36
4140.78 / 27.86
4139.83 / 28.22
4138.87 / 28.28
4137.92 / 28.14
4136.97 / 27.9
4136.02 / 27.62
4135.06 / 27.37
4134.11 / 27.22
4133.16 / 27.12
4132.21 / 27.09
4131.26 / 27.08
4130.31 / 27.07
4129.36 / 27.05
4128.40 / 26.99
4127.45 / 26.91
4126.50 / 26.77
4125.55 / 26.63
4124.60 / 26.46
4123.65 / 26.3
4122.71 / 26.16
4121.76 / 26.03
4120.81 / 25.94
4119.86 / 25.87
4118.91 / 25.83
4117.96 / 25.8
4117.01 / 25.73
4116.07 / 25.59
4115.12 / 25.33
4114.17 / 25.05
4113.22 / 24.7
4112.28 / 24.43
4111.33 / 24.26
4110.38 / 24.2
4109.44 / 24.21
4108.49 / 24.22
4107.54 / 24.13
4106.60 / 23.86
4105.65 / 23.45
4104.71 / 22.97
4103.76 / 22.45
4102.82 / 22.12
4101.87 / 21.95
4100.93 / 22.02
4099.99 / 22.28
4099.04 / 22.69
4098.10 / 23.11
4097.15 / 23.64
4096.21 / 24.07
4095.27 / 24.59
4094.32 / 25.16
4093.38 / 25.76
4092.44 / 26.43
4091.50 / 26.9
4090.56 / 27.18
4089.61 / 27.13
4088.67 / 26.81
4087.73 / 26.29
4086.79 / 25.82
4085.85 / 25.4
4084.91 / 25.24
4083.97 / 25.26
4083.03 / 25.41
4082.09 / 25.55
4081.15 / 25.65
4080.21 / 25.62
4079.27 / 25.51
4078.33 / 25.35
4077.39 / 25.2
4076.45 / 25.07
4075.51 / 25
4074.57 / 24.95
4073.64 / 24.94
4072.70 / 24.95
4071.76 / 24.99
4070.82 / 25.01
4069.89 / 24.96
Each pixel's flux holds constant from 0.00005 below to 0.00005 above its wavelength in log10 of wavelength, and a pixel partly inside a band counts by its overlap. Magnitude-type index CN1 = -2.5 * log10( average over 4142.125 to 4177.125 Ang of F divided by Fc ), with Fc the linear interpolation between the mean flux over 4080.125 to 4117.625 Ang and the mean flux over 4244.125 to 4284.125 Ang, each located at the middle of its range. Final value 0.04 mag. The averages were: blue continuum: 24.7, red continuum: 27.4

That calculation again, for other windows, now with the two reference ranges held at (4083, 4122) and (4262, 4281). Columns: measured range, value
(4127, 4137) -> -0.085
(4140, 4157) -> 0.022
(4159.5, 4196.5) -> 0.040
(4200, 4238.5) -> 0.009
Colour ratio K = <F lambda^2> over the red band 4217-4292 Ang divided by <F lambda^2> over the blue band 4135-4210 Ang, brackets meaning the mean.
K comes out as 1.1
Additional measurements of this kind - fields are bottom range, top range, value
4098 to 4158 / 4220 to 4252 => 1.12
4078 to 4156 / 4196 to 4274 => 1.12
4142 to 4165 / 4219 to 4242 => 1.09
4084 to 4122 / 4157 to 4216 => 1.07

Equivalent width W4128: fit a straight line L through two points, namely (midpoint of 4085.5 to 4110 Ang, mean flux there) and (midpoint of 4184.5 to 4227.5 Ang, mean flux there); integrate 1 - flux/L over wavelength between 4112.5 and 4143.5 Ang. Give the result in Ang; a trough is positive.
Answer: -2.4 Ang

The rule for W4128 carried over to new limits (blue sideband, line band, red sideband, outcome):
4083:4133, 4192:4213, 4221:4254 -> 0.2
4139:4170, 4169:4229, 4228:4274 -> 2.4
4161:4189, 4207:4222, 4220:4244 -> -0.7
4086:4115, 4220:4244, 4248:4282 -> 0.3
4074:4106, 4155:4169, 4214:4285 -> 0.2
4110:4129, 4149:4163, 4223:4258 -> 1.0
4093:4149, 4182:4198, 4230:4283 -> 1.0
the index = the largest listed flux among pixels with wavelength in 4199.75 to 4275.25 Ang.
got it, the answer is 29.45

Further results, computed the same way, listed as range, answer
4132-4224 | 28.35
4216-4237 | 27.39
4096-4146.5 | 28.28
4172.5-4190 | 24.85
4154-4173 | 26.56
